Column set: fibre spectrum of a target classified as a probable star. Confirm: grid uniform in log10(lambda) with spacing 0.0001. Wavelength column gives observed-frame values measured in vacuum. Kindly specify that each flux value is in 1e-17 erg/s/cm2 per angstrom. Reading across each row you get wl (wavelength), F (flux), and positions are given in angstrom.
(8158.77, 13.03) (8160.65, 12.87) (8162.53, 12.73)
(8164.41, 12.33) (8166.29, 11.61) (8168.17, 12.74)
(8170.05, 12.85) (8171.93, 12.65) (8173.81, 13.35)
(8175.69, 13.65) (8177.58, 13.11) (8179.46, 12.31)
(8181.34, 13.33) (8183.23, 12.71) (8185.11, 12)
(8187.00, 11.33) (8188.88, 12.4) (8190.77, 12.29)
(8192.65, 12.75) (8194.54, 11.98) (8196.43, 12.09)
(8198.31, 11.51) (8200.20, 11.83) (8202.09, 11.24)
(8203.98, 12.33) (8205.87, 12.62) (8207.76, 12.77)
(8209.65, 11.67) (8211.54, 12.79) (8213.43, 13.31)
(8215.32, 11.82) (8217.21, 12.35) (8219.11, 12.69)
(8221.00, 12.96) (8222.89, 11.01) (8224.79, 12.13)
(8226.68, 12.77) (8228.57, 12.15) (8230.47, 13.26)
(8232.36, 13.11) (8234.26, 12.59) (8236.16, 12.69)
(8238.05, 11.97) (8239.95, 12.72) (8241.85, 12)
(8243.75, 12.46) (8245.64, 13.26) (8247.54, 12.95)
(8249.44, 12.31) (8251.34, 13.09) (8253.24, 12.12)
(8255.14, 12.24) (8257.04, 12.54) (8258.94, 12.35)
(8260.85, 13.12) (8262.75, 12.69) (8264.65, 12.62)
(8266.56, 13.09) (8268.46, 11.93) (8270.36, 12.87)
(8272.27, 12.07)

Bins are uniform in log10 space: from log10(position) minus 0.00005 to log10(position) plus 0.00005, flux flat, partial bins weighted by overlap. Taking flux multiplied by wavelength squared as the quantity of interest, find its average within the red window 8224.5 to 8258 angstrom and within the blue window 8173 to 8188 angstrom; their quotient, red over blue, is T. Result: 1.00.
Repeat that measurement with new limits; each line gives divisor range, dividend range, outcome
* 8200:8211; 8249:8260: 1.04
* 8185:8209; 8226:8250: 1.06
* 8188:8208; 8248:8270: 1.05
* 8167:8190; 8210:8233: 1.00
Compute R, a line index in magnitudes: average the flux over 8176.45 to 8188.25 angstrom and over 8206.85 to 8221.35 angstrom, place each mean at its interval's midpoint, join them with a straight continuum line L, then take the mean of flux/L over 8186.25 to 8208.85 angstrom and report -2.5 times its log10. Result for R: 0.04 mag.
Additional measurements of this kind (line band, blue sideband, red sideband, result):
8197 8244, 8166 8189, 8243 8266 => 0.03 mag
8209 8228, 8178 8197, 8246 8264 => 0.01 mag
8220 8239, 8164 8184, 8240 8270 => 0.02 mag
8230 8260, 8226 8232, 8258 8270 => 0.01 mag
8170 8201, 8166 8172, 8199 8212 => -0.01 mag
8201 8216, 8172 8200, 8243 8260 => 0.02 mag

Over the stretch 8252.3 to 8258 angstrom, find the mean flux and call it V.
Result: 12.3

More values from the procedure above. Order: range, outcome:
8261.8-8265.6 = 12.7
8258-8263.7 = 12.7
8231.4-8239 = 12.6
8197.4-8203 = 11.5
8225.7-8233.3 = 12.8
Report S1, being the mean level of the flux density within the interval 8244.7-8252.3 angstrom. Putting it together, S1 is 12.9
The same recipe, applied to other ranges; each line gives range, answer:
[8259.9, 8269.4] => 12.7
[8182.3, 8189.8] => 12.1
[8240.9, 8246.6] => 12.6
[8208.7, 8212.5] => 12.2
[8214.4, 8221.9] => 12.4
